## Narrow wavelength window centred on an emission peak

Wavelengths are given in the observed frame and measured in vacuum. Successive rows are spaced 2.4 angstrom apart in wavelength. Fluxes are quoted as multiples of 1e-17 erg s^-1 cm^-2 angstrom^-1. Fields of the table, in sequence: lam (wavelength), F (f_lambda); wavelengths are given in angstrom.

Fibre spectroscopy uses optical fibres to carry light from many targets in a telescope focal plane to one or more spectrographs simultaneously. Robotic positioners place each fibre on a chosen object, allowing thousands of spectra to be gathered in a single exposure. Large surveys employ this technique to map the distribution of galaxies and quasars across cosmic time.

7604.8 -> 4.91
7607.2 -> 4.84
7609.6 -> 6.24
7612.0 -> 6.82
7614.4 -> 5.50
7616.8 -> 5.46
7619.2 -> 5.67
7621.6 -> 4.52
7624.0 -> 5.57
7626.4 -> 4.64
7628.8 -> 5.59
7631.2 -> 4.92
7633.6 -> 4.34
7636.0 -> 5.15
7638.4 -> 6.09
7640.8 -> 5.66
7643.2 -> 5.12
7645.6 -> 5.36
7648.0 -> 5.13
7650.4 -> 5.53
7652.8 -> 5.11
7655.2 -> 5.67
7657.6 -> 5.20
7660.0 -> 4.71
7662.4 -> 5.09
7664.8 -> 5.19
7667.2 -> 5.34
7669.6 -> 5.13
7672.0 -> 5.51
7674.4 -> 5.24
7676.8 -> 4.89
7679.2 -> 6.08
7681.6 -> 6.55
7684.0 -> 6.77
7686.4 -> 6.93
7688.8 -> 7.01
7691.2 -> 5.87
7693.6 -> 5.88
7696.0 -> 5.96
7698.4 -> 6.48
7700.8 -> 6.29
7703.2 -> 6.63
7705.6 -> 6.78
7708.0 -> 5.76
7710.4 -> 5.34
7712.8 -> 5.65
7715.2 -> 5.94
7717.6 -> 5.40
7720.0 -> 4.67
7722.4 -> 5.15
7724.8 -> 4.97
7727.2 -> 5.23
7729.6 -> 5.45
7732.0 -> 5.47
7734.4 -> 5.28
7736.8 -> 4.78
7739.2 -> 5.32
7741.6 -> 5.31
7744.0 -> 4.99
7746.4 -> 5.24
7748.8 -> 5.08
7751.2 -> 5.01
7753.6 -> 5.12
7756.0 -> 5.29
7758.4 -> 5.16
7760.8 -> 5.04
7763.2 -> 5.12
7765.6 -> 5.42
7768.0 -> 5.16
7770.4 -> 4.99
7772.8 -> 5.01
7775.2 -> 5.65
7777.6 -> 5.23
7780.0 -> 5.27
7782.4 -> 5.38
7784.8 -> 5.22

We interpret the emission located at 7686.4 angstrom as [S II]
